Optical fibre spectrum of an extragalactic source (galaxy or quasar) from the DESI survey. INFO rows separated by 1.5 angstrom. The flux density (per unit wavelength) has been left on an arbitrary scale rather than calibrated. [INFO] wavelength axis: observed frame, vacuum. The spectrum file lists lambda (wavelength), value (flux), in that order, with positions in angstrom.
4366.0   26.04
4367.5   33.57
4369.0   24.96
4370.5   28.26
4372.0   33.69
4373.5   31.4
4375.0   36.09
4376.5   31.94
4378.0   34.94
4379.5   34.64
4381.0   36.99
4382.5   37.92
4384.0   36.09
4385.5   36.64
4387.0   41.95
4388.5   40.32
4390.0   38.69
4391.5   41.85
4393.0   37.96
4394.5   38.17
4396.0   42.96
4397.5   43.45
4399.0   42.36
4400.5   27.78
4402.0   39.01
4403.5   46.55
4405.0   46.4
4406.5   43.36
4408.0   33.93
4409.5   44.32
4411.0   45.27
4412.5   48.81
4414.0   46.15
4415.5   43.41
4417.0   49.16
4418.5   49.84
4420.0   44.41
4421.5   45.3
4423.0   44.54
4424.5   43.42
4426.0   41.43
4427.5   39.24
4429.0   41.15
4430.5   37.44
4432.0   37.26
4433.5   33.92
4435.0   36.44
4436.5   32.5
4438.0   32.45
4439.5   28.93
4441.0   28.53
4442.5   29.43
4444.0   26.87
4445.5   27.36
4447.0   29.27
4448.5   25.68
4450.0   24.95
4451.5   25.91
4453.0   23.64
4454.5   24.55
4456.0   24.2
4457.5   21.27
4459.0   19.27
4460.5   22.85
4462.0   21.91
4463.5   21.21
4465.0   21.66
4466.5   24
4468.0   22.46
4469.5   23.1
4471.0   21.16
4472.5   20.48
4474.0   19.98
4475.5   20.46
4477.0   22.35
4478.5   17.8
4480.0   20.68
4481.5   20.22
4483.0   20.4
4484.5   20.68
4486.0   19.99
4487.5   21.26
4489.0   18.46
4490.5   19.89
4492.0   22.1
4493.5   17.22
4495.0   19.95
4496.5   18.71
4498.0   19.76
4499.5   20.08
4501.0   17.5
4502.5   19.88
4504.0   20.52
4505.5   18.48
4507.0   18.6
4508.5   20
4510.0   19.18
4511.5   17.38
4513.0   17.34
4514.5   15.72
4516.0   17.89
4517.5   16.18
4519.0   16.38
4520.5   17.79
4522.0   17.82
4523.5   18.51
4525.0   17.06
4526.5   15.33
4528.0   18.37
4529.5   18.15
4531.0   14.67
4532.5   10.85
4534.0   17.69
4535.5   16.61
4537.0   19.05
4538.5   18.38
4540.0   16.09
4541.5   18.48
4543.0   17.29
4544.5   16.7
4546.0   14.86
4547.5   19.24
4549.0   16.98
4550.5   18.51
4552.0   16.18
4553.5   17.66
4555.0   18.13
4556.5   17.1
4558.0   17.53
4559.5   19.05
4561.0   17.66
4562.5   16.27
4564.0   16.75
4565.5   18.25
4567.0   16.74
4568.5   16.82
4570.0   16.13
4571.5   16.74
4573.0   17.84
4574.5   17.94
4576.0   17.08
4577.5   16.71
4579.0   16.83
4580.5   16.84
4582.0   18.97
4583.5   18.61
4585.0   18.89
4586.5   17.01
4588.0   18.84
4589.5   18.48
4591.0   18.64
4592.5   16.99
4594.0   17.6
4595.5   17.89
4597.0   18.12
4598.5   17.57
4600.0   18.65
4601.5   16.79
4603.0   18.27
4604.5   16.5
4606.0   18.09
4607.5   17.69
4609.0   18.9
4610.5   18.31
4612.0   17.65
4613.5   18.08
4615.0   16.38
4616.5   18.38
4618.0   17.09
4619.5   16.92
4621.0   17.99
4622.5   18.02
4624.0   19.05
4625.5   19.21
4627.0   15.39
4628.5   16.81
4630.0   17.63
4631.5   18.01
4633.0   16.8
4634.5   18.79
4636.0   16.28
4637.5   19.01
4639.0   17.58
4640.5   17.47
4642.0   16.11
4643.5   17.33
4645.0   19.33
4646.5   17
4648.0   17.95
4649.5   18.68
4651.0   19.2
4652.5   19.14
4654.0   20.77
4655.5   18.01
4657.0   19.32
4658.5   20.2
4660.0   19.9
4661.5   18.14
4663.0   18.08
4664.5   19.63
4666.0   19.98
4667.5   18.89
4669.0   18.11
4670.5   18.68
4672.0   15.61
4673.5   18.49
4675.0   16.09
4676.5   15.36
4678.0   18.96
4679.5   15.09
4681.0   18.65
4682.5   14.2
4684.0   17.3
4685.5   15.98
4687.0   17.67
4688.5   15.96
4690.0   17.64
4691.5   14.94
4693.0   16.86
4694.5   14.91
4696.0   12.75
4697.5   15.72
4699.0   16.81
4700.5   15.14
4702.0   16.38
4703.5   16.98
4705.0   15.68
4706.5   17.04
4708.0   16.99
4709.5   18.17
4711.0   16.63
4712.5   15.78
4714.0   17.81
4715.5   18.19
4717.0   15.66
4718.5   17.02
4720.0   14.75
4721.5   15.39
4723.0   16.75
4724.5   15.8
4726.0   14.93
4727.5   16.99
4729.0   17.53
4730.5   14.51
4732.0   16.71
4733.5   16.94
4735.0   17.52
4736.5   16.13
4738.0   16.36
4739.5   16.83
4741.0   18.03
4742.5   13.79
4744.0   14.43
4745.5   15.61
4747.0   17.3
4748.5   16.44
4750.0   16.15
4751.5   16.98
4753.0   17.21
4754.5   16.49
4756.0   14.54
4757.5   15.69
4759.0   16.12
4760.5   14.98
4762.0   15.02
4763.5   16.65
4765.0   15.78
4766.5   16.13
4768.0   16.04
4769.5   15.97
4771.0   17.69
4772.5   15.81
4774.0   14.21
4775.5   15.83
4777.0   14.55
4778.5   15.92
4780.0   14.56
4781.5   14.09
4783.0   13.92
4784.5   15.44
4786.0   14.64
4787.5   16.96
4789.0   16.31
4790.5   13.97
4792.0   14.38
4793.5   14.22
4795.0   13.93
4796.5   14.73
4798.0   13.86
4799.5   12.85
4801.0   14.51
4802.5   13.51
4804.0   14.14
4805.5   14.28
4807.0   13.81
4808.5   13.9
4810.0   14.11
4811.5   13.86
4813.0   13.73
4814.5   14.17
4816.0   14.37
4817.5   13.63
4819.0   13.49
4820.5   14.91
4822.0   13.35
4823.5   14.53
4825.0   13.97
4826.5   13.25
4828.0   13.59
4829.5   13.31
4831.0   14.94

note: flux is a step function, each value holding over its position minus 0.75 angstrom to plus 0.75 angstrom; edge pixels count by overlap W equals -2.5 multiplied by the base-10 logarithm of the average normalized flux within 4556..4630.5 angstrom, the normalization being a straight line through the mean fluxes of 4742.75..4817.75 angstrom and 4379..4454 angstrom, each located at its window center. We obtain 0.45 mag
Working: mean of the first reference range 37.8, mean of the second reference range 15.1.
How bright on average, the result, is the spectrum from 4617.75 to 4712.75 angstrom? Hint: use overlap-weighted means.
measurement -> 17.4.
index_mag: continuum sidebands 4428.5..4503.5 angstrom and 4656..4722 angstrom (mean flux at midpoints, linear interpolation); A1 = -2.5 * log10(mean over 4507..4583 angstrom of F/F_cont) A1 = 0.24 mag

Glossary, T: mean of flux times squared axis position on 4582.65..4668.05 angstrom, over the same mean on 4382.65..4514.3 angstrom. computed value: 0.66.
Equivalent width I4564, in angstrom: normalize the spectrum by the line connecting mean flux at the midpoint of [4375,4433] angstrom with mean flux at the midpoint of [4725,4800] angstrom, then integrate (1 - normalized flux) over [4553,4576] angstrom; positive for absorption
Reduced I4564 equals 9.5 angstrom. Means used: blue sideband 40.8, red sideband 15.6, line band 17.4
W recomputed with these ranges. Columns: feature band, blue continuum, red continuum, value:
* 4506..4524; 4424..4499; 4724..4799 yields 0.31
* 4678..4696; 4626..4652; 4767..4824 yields 0.03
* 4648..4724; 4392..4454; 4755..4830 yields 0.23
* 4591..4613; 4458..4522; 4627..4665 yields 0.05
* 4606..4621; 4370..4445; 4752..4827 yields 0.41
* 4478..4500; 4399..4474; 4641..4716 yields 0.44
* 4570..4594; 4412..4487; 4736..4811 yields 0.32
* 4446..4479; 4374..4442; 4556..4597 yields 0.39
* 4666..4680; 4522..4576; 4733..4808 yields -0.08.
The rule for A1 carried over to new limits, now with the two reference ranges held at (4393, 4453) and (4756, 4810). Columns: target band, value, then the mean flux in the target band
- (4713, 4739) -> 0.14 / 16.4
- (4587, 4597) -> 0.44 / 18.1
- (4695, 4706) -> 0.28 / 15.7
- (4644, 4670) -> 0.21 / 18.9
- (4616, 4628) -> 0.38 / 17.7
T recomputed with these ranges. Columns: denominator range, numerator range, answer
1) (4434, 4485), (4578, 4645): 0.78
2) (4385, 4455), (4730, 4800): 0.48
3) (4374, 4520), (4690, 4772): 0.62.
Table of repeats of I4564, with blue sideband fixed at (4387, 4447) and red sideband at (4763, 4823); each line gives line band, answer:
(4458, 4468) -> 4.0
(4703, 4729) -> 4.2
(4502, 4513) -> 4.8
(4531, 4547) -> 7.6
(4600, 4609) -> 3.1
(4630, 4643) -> 3.9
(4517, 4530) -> 6.1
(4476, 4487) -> 4.6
